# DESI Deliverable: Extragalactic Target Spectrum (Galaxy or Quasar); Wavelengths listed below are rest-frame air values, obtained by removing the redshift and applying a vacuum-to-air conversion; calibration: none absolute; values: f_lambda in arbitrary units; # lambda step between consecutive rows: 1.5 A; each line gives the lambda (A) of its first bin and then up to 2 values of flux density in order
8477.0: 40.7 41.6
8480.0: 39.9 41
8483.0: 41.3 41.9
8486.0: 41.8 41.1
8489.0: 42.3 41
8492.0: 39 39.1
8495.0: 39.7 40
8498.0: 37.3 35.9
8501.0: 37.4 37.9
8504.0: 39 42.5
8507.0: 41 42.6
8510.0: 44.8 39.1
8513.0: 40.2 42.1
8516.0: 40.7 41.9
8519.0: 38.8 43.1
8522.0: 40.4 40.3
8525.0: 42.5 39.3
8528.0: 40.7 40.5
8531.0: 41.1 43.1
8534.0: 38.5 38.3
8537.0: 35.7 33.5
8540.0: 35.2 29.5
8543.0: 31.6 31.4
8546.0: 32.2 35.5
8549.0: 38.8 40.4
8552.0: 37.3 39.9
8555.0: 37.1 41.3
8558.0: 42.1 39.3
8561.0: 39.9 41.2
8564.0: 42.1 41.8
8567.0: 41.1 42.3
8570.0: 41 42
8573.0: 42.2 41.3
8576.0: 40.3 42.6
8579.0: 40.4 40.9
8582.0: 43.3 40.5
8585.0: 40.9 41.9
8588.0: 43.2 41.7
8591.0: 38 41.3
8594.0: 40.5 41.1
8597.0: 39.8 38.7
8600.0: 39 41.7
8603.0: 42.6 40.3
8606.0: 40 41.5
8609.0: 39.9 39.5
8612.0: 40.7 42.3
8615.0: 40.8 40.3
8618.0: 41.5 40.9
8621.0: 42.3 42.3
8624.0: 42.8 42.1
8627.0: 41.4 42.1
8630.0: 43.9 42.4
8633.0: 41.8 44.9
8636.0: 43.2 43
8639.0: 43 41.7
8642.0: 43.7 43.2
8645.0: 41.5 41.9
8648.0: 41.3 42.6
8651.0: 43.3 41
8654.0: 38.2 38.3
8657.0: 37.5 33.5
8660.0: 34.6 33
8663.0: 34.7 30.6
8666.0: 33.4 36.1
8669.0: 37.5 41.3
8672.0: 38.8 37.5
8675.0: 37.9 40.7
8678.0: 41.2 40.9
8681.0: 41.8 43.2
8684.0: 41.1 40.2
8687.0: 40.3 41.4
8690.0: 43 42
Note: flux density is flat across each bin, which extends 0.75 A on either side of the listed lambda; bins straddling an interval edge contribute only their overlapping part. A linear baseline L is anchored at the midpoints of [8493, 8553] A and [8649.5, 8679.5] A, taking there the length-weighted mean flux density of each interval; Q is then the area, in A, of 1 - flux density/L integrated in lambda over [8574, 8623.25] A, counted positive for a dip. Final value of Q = -3.7 A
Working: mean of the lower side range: 38.7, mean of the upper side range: 37.5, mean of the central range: 41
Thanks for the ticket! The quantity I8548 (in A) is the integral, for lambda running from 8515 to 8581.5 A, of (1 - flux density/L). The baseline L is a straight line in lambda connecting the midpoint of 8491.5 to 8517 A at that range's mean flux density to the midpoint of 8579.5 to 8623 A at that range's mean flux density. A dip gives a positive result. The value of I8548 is 1.75 A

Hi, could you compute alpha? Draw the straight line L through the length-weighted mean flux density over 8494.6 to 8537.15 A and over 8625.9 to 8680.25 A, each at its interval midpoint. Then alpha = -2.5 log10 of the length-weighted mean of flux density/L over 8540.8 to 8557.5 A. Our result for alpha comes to 0.12 mag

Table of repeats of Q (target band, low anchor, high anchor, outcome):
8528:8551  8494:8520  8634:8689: 2.03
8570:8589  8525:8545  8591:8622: -1.10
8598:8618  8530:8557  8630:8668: -1.10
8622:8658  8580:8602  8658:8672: -4.66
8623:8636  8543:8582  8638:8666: -1.18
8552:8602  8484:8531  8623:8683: -0.76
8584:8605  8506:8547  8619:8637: 0.28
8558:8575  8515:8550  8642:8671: -1.47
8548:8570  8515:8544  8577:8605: -0.30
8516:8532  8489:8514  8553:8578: -0.24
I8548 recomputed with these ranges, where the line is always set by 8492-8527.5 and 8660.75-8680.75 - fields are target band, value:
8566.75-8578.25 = -0.75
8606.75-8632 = -2.19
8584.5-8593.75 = -0.56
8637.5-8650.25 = -1.55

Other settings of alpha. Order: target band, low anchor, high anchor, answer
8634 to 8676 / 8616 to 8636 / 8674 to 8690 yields 0.065 mag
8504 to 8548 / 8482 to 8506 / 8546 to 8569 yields 0.025 mag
